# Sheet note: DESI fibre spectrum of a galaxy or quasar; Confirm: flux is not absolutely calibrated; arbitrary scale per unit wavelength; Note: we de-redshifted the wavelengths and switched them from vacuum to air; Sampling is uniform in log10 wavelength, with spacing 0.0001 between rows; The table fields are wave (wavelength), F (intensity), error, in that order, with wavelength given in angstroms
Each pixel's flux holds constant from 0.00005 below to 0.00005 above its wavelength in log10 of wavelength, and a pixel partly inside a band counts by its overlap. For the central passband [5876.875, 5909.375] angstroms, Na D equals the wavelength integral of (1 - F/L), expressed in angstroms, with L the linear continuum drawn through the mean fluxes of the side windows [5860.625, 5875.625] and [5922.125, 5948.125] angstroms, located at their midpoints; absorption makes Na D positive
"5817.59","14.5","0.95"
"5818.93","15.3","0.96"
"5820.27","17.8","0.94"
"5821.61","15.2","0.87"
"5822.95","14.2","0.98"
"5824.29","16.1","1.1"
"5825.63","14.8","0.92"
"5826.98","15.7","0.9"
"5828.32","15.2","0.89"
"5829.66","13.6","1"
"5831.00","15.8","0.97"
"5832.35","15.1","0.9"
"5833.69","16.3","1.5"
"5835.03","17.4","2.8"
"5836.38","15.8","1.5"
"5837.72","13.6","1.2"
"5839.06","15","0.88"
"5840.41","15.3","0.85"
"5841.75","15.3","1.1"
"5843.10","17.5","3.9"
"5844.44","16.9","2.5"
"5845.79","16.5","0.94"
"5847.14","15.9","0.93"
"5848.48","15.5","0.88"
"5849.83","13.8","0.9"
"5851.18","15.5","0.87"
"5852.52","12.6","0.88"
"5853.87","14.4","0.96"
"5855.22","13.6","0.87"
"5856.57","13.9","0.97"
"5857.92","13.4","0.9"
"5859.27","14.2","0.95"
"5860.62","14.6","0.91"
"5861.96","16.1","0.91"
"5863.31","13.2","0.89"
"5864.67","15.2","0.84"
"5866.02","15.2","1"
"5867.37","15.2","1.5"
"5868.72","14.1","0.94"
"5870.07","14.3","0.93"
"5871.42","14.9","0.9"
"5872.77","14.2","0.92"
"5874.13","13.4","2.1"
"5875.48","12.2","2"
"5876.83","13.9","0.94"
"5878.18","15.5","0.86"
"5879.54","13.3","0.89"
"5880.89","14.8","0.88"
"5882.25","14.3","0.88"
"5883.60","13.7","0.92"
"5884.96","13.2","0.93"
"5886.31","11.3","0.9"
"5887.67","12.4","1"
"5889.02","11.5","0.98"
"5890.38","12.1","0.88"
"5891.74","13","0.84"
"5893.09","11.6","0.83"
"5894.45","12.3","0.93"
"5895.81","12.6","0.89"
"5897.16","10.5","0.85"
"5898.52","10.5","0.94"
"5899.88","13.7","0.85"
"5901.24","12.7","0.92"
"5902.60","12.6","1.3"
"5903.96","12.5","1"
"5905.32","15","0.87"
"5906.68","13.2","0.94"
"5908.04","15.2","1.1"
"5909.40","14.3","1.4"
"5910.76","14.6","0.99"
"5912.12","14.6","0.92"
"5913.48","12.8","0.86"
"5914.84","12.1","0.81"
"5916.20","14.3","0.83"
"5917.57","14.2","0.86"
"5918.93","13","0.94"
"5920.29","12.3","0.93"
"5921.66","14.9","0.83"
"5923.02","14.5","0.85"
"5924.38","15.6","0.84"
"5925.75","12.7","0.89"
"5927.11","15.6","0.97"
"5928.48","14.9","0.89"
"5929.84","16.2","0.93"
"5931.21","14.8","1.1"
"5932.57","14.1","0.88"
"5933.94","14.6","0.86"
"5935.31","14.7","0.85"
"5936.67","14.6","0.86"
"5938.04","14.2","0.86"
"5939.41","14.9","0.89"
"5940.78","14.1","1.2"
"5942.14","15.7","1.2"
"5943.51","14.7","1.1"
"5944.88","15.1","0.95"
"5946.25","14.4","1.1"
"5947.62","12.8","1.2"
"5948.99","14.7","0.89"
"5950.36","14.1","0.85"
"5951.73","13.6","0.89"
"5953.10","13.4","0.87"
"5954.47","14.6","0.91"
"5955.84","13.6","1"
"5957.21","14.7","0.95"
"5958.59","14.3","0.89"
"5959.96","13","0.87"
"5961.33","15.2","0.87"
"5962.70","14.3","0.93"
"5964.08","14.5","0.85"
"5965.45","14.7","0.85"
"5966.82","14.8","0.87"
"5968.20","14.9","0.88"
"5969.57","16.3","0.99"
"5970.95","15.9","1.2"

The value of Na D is 3.5 angstroms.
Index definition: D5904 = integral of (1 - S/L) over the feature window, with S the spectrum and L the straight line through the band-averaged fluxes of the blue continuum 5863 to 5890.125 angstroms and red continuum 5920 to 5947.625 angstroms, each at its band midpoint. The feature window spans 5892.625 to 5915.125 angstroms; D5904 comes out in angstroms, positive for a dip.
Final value 1.8 angstroms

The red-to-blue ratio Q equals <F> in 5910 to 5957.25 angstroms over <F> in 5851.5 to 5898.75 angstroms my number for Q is 1.1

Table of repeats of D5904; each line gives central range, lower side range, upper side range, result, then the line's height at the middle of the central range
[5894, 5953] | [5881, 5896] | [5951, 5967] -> -2.2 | 13.4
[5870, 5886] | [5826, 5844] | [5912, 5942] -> 1.1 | 14.9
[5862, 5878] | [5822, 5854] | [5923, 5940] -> 0.9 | 15.1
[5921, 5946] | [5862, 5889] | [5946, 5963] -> -1.4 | 14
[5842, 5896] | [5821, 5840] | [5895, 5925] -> 1.3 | 14.4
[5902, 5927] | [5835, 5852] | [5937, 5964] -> 1.5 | 14.7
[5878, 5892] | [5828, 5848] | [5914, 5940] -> 1.7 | 15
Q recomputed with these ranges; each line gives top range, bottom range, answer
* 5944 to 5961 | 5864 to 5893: 1.03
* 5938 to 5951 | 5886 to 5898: 1.21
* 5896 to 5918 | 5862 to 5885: 0.93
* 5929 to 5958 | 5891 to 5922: 1.10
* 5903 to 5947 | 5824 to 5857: 0.94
